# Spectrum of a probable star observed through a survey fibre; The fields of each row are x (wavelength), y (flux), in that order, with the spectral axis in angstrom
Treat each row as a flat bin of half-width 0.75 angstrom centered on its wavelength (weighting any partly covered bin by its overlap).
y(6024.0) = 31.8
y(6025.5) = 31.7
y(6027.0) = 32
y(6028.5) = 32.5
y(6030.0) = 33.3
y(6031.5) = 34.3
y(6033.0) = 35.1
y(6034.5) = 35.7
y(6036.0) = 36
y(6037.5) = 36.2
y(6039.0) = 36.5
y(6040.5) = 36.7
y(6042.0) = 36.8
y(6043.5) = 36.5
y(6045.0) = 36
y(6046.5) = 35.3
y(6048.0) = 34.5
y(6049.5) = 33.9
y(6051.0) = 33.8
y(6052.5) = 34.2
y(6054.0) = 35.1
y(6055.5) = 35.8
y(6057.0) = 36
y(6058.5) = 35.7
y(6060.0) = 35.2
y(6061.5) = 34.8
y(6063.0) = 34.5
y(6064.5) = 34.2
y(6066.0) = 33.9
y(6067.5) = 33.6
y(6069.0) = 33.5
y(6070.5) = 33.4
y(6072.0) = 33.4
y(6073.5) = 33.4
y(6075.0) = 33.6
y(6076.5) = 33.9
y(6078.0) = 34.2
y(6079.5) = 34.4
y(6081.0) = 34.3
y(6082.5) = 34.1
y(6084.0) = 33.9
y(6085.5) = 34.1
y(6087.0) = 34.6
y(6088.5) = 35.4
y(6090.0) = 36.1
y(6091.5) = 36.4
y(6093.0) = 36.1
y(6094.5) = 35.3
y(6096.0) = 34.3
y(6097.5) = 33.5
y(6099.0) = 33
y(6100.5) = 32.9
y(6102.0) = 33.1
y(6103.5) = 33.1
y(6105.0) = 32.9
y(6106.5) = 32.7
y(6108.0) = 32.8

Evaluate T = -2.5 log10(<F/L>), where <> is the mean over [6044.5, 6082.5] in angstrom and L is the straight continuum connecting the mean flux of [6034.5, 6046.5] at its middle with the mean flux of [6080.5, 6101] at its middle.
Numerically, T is 0.03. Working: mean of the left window 36.3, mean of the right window 34.6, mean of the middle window 34.4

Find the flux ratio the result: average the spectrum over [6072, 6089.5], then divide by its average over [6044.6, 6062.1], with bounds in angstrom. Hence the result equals 0.98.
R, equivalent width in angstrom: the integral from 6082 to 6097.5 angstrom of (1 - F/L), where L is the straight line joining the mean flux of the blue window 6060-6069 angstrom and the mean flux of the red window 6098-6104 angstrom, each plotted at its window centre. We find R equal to -0.7 angstrom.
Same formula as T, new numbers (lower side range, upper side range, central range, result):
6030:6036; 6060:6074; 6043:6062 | -0.02 mag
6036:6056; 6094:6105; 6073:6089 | 0.00 mag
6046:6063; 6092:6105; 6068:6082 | 0.02 mag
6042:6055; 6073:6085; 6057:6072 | 0.00 mag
